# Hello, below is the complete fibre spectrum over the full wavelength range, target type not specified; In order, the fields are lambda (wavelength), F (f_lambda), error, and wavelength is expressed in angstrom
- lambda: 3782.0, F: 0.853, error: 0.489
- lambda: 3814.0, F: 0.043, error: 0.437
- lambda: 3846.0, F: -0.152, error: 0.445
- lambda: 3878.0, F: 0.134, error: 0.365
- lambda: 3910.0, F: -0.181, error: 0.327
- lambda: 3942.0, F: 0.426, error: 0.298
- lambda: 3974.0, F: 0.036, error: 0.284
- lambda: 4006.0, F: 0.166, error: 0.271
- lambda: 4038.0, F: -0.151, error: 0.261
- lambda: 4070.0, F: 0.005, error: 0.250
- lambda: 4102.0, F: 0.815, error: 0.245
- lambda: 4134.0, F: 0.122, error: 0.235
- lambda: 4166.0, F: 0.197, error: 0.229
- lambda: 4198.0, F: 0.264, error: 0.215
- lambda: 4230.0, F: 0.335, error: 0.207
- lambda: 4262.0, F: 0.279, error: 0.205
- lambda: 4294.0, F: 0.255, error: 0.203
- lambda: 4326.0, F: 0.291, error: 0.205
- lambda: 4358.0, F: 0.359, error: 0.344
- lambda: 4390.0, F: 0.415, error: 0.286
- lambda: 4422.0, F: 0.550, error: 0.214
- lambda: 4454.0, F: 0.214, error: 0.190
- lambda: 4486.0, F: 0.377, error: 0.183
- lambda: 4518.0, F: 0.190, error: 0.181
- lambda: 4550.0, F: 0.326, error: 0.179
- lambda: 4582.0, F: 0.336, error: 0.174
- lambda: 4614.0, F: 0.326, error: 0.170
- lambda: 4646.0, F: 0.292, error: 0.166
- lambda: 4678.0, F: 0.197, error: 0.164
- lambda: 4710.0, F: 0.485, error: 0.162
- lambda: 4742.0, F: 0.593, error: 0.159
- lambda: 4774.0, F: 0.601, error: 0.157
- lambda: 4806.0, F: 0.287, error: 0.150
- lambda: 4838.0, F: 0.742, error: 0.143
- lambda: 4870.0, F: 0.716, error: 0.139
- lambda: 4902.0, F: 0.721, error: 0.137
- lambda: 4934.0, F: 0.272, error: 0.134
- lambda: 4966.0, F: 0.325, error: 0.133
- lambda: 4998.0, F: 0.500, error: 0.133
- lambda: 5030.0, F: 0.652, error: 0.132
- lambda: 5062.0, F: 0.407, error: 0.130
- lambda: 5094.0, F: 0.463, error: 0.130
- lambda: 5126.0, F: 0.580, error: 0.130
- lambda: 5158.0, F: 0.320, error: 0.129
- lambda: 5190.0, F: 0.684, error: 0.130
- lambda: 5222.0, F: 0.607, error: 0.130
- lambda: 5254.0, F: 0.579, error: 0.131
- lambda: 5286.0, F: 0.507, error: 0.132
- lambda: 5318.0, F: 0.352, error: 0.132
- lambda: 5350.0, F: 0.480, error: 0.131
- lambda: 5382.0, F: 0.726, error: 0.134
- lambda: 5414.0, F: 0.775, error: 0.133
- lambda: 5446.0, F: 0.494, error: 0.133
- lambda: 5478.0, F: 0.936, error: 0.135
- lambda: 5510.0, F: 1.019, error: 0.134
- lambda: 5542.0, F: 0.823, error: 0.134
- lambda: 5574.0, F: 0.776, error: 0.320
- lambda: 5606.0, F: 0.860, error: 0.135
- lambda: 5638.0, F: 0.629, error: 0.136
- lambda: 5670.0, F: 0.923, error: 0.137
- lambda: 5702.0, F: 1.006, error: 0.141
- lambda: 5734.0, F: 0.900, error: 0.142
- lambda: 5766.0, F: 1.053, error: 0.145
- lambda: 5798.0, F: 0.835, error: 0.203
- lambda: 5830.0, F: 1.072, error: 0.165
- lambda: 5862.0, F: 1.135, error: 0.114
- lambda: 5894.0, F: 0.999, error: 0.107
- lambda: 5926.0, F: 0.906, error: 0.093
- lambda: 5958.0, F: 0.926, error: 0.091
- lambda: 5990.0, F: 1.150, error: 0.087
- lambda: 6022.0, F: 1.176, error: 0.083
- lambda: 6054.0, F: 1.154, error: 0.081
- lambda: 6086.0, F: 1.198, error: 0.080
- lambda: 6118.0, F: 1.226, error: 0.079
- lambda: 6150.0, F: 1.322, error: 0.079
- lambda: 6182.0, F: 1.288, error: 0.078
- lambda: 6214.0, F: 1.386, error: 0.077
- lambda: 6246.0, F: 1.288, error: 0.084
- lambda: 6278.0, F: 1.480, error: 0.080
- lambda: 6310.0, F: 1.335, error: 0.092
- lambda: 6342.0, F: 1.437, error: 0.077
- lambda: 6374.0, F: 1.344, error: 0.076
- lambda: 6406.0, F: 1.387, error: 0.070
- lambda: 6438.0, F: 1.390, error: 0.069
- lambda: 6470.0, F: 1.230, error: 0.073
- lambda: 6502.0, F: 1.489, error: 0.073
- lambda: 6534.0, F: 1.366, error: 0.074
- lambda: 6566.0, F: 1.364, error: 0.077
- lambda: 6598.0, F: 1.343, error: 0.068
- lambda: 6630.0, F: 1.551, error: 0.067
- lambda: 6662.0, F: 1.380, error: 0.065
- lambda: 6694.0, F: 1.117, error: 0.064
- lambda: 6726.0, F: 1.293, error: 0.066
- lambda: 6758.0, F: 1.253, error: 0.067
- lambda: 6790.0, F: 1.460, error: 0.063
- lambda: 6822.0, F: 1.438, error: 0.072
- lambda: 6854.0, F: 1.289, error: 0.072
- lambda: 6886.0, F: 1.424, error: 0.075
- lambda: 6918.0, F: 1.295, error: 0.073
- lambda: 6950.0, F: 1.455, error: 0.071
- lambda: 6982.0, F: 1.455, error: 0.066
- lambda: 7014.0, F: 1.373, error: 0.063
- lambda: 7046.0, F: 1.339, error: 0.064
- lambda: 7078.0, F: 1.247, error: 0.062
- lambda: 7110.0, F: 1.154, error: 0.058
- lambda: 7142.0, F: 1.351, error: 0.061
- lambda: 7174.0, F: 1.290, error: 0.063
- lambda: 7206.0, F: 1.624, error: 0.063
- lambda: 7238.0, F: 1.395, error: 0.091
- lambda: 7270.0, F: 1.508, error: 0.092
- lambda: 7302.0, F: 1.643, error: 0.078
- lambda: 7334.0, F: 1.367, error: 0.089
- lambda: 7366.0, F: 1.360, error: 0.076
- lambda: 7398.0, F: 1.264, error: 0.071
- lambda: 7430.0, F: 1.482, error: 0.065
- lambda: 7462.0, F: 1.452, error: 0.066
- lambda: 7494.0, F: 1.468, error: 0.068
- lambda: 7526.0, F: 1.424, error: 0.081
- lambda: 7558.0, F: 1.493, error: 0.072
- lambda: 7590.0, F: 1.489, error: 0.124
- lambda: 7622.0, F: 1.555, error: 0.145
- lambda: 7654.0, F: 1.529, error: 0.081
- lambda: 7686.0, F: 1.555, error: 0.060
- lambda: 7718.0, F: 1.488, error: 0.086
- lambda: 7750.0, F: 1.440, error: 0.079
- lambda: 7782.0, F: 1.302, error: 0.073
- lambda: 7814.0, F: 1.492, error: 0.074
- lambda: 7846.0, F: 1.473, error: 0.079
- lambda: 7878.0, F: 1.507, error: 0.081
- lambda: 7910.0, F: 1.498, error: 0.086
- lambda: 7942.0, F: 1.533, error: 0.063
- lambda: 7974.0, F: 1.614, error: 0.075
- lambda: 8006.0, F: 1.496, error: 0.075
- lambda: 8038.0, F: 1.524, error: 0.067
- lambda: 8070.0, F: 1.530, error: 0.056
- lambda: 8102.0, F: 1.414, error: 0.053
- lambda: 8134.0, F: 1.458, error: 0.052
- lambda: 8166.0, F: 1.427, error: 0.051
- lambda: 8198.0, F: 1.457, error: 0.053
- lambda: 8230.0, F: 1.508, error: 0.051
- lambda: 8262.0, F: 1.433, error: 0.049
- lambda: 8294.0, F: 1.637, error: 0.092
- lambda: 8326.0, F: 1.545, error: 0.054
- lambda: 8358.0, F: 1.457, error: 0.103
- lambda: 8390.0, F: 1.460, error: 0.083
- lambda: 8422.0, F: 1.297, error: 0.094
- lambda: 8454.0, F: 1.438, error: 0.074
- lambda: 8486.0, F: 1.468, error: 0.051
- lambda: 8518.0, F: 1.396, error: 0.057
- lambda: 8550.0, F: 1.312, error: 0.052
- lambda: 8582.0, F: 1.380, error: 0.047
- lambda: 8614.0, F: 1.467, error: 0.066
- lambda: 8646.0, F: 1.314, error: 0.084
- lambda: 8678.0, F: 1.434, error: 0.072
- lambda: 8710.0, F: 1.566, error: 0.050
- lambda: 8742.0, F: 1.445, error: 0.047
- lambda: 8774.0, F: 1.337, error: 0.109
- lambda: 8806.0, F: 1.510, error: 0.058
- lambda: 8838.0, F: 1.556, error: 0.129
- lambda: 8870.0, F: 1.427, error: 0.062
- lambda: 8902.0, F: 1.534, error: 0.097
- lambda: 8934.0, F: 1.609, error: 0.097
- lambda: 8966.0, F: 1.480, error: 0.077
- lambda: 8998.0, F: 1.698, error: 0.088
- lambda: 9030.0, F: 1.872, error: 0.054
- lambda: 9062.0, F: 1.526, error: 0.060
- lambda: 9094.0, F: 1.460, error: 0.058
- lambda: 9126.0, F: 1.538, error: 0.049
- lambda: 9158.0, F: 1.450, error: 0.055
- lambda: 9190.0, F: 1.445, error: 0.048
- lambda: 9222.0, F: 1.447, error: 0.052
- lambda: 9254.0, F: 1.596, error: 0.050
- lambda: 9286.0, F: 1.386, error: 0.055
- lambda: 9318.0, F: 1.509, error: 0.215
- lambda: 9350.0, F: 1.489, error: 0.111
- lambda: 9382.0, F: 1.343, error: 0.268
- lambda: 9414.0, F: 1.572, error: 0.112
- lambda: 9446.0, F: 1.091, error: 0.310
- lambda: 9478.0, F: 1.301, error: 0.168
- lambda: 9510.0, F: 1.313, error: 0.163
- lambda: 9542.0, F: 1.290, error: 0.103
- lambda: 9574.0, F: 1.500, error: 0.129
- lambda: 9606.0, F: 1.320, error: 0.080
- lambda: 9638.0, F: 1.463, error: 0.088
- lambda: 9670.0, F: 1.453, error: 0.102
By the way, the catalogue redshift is 0.37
